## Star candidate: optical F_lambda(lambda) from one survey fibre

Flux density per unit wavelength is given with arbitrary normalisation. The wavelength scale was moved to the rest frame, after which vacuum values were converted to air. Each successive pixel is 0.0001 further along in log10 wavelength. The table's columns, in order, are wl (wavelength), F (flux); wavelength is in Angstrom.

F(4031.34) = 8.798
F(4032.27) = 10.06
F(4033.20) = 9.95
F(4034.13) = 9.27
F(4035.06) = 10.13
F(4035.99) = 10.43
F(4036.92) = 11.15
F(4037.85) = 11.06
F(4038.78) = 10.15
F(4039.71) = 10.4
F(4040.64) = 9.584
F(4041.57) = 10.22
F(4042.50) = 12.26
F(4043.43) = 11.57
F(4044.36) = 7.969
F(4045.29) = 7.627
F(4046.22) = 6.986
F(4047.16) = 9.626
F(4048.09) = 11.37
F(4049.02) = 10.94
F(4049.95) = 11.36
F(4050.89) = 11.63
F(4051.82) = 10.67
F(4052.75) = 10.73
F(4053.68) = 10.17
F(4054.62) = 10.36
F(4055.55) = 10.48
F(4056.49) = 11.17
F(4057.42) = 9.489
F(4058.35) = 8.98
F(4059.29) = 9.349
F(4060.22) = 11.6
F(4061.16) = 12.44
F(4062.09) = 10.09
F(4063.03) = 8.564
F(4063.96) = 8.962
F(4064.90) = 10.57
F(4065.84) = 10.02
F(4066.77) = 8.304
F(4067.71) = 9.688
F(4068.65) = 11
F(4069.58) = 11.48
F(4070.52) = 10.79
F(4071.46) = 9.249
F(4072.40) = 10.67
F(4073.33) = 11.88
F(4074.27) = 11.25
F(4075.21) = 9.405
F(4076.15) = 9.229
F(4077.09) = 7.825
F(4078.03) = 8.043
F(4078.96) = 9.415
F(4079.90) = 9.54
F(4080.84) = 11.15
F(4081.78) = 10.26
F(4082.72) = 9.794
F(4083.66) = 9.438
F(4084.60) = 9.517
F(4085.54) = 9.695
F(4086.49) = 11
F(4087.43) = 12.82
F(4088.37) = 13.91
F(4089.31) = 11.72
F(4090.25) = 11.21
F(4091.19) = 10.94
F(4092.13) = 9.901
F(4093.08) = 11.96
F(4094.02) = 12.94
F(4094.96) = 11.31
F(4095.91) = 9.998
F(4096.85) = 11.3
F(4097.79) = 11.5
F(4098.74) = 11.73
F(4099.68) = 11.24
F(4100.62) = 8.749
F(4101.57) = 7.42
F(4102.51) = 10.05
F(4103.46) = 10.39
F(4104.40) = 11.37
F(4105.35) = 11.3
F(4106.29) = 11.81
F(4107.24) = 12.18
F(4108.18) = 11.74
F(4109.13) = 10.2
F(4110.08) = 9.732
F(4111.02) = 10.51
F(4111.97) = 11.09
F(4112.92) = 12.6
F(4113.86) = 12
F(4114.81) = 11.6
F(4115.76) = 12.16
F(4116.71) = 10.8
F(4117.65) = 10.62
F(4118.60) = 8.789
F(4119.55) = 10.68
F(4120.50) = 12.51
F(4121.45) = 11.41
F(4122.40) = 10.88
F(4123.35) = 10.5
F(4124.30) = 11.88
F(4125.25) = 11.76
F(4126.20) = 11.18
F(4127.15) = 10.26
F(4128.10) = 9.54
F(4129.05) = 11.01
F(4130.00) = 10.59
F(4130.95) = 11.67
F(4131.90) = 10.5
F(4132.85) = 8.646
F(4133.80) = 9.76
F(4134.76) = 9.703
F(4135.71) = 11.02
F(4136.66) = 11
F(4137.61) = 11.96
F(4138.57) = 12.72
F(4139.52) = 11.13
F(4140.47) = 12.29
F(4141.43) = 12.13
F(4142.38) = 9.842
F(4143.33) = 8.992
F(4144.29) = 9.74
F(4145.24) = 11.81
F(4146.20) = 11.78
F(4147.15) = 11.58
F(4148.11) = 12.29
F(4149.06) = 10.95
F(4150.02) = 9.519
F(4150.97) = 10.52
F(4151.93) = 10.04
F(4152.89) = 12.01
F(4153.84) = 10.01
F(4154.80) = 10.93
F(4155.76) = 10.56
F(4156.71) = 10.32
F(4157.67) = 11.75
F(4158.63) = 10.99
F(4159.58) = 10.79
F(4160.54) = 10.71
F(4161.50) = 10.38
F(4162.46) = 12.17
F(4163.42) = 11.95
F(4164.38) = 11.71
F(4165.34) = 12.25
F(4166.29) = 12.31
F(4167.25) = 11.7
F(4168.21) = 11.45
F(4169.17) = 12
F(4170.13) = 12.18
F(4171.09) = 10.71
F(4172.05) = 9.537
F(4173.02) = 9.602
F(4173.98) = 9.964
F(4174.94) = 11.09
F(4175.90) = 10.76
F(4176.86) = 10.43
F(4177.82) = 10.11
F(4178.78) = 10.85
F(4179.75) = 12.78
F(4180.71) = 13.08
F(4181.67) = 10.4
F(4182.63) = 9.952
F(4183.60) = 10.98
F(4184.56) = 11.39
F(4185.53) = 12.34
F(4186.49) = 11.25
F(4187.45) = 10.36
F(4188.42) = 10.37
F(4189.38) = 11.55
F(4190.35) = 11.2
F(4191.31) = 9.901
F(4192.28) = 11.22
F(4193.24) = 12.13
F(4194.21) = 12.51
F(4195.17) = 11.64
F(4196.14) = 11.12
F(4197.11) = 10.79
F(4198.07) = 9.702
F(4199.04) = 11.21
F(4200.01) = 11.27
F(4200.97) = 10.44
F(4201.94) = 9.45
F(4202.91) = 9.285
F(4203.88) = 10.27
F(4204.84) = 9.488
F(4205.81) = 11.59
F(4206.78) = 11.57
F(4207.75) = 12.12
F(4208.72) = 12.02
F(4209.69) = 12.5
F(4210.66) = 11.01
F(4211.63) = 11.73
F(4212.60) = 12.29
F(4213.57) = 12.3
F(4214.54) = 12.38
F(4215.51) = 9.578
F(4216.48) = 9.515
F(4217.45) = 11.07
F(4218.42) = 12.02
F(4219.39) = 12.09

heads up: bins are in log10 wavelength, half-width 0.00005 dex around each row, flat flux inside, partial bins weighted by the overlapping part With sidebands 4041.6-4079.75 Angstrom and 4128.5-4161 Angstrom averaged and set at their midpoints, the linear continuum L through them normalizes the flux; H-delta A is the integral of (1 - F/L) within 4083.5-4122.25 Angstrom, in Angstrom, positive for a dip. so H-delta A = -2.1 Angstrom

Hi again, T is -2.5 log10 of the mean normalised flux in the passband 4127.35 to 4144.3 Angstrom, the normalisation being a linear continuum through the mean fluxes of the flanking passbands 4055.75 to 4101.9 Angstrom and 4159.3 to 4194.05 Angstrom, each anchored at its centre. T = 0.014 mag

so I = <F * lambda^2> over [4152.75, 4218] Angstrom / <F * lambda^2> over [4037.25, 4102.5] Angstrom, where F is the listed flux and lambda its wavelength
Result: 1.13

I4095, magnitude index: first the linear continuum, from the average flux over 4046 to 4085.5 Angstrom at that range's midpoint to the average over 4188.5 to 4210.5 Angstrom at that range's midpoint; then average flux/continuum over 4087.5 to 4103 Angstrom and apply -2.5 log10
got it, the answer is -0.075 mag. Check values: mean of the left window 10.1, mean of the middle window 11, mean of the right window 11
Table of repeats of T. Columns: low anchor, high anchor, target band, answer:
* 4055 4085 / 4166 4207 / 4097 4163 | -0.04 mag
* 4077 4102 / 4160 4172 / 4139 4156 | 0.04 mag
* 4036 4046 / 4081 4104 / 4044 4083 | 0.04 mag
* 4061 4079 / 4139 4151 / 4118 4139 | 0.00 mag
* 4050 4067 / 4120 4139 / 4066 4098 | 0.00 mag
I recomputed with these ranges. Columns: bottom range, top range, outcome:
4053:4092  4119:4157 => 1.09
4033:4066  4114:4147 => 1.11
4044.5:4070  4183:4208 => 1.16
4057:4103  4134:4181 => 1.11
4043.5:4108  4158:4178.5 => 1.12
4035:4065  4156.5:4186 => 1.16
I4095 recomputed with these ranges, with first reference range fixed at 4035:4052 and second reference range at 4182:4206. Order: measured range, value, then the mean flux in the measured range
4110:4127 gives -0.06 mag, 11.2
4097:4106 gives 0.00 mag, 10.5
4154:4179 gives -0.03 mag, 11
